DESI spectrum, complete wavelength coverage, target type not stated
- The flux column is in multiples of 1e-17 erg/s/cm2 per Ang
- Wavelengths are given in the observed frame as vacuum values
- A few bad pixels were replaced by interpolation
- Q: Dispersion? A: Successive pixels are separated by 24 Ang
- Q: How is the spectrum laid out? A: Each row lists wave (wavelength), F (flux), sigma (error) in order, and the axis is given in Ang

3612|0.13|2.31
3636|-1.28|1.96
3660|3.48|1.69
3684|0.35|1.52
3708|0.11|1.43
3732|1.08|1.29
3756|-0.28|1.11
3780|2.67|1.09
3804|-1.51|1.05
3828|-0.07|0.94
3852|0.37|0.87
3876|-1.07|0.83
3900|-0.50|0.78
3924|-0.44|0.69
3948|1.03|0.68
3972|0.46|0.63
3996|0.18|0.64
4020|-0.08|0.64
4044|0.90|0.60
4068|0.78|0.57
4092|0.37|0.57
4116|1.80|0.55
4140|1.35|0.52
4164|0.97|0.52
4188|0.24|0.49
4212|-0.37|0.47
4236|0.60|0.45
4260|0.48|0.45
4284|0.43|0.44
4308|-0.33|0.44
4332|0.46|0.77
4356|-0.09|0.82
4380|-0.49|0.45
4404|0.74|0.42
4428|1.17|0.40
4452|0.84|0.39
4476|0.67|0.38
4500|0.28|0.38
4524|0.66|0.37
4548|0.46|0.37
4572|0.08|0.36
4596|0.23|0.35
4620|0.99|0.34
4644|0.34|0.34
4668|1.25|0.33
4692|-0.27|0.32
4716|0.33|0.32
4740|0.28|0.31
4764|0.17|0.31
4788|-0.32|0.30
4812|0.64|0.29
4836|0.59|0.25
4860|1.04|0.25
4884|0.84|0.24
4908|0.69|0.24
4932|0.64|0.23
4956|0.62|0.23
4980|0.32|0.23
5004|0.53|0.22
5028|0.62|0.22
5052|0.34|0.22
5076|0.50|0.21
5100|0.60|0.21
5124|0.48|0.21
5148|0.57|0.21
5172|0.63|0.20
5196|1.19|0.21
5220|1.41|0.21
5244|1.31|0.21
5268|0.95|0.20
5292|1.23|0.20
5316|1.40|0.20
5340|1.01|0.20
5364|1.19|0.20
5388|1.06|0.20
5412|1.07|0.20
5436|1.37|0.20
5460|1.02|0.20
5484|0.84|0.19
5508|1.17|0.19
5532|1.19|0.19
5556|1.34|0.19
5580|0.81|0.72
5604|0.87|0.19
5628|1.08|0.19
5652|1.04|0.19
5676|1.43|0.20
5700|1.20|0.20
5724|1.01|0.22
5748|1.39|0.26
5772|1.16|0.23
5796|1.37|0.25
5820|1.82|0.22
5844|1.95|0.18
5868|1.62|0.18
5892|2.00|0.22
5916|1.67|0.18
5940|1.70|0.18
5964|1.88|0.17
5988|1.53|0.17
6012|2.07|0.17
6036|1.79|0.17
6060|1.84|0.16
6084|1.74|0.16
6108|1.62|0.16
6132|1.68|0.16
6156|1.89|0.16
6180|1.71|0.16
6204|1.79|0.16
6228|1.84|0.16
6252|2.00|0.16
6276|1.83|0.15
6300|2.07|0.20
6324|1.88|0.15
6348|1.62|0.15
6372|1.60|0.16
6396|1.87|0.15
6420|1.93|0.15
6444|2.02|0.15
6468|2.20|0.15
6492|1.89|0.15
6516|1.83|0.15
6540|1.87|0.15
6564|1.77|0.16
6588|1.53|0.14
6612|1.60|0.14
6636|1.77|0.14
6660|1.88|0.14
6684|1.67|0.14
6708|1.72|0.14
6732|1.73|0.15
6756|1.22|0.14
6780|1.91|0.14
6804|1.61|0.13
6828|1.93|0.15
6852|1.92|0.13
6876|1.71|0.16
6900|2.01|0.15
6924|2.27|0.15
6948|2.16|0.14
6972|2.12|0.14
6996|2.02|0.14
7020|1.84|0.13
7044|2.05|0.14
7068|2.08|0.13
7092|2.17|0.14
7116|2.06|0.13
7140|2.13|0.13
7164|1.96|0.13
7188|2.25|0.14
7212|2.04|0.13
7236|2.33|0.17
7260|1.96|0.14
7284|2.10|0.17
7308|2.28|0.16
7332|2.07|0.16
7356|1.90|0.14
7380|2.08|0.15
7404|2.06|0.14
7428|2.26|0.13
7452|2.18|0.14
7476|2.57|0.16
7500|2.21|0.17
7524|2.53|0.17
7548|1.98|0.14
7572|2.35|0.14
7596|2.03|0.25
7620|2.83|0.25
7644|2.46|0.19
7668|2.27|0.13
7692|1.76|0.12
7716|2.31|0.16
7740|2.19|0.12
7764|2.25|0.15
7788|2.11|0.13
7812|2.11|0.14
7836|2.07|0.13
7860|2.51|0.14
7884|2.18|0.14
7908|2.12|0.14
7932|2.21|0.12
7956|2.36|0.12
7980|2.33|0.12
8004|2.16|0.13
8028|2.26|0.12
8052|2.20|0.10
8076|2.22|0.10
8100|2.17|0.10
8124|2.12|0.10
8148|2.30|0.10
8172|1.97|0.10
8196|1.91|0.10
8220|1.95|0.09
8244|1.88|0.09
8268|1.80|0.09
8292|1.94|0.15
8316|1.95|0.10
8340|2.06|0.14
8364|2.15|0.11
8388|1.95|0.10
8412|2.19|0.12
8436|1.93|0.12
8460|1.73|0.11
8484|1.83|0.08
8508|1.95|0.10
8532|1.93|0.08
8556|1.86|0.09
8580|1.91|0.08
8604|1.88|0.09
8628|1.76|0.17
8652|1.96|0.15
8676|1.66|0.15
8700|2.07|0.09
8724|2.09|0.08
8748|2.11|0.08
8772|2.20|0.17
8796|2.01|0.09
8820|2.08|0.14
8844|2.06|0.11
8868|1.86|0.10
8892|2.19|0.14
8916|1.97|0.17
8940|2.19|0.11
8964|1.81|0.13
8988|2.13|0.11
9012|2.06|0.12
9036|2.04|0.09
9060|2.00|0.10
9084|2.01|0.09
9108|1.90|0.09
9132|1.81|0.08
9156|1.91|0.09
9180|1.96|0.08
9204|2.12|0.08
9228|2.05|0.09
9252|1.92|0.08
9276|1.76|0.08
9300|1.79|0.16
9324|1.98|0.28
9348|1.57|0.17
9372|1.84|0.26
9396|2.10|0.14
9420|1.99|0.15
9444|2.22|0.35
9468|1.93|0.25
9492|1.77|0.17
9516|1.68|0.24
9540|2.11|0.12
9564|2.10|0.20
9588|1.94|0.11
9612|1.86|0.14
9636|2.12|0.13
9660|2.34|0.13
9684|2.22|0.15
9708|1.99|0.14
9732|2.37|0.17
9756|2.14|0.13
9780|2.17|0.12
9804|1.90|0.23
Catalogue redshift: 0.306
